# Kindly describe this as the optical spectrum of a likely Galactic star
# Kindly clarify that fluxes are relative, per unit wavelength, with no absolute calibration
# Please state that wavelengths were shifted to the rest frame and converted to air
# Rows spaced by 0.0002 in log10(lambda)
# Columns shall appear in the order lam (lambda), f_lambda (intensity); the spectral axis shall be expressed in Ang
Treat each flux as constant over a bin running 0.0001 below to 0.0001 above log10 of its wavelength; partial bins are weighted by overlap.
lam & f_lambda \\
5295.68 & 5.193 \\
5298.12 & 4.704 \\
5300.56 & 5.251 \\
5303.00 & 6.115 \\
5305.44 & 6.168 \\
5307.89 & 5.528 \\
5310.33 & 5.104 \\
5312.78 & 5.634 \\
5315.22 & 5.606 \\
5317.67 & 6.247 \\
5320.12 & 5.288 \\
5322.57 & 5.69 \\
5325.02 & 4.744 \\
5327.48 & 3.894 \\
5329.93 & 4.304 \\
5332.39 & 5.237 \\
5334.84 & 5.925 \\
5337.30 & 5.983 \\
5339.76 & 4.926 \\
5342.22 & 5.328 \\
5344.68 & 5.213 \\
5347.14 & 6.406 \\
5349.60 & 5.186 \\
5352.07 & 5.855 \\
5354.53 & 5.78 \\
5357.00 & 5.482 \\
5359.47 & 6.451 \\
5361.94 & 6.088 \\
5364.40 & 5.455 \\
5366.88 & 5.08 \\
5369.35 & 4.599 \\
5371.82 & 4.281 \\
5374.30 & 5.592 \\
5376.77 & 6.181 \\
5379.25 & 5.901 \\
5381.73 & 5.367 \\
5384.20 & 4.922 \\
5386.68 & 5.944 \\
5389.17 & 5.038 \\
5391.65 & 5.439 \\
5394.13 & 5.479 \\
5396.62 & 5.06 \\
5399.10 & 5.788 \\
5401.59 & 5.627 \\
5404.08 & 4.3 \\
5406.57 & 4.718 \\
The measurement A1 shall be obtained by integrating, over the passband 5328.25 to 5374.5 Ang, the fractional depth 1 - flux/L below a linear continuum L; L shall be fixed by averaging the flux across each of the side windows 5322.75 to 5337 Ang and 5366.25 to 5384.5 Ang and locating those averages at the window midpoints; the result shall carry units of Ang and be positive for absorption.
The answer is -2.8 Ang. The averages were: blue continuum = 4.96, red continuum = 5.26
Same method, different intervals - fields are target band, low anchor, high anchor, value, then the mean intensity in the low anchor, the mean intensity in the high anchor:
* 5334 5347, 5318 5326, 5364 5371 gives -0.9 Ang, 5.37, 4.95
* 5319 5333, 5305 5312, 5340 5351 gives 1.7 Ang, 5.53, 5.48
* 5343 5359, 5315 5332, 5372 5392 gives -1.2 Ang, 5.08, 5.48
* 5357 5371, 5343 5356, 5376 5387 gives 0.4 Ang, 5.67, 5.62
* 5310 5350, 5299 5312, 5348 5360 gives 2.3 Ang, 5.61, 5.73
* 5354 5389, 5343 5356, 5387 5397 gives 0.0 Ang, 5.67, 5.33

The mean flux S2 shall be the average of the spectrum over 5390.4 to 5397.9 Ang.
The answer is 5.33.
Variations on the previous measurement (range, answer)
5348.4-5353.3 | 5.52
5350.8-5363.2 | 5.93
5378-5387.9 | 5.54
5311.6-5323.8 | 5.7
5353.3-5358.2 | 5.63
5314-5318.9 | 5.93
